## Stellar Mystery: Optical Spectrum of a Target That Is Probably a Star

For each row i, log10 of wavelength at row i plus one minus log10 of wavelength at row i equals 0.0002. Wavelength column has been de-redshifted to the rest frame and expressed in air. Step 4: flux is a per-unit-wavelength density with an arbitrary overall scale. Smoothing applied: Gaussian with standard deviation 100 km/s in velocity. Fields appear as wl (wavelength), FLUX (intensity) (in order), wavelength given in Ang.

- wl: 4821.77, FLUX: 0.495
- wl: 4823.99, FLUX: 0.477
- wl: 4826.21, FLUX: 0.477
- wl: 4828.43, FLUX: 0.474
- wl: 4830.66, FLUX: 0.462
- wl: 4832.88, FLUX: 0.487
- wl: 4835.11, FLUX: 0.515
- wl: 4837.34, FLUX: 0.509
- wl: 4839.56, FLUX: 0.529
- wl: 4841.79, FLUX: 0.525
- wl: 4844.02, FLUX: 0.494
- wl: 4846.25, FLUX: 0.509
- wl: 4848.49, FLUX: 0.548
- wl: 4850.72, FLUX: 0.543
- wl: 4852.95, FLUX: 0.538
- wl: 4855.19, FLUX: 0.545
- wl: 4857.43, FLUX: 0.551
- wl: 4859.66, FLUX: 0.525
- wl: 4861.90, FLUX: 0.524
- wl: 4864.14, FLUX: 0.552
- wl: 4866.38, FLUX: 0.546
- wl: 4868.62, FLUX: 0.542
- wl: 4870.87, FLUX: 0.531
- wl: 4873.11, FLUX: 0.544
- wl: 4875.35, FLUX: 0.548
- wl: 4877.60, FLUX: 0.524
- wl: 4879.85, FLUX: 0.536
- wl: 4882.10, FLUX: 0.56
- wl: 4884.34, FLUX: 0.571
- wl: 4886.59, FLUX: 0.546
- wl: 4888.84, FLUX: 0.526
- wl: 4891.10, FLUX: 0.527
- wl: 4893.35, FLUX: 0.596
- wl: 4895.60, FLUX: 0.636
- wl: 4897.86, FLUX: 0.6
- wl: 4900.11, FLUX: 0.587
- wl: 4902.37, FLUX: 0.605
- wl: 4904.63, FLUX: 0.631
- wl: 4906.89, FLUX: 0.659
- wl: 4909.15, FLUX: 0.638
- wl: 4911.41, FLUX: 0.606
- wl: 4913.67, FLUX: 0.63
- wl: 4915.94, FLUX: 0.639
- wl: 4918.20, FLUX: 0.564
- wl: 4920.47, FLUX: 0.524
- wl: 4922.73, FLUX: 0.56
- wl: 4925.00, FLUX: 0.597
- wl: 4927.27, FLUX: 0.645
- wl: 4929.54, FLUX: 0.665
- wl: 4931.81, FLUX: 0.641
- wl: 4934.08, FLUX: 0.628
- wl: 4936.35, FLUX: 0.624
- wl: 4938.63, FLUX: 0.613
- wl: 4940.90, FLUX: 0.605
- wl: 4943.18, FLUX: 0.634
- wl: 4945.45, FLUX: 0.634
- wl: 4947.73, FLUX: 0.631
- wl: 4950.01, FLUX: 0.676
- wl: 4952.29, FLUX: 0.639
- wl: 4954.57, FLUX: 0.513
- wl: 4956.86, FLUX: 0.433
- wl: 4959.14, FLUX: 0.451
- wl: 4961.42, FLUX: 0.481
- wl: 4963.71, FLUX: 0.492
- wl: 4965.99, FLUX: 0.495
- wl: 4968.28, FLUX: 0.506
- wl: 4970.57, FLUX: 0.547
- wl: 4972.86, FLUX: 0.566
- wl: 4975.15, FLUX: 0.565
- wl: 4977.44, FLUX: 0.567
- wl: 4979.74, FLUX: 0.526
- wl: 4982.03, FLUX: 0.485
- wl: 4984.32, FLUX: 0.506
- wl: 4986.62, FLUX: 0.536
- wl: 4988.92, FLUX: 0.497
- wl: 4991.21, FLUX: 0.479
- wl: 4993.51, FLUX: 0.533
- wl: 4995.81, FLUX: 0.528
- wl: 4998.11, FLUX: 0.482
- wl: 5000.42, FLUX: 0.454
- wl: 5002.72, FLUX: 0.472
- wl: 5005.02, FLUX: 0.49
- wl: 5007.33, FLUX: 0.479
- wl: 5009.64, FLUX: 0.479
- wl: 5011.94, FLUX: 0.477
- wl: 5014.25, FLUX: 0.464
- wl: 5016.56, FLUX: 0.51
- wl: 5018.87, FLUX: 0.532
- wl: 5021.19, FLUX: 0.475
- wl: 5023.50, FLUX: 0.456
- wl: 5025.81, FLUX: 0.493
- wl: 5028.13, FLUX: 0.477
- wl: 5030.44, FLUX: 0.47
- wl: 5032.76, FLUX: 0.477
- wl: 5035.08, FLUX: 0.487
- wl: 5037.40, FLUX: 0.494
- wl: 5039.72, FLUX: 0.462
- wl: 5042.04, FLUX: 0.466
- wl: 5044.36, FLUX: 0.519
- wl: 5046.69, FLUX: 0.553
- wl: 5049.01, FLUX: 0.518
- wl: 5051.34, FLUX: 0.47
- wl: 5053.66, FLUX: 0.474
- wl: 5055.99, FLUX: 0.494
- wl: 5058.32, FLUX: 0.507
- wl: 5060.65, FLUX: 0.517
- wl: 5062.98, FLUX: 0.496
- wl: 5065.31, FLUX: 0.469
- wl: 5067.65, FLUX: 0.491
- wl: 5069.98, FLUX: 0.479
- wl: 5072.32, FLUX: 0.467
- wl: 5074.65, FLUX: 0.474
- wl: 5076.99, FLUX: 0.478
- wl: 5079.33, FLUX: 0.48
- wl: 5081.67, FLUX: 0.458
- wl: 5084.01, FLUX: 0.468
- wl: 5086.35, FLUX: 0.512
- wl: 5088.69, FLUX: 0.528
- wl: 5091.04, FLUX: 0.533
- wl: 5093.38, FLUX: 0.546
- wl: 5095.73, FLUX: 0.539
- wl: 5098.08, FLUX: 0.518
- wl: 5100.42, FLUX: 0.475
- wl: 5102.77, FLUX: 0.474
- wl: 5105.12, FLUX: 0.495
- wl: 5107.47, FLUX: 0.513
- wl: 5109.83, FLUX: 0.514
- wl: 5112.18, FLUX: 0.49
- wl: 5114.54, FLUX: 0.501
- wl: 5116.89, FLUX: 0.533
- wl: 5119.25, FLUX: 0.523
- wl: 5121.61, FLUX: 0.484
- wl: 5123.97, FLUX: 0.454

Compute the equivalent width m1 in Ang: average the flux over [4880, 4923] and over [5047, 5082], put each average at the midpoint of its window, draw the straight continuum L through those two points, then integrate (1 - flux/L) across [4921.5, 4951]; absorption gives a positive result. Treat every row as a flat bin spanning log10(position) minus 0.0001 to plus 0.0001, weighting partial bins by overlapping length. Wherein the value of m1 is -3.1 Ang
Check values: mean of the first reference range 0.589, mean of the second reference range 0.487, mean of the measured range 0.627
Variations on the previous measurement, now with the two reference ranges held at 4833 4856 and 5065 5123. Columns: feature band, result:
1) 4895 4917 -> -4.5 Ang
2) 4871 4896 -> -1.6 Ang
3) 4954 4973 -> 0.6 Ang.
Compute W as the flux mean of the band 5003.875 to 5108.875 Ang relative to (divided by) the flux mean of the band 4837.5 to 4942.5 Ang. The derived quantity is 0.86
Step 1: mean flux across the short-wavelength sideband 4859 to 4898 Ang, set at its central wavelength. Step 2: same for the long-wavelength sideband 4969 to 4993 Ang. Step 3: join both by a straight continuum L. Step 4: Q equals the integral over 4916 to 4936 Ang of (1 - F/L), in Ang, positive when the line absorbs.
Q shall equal -2.4 Ang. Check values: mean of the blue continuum 0.551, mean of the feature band 0.606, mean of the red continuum 0.527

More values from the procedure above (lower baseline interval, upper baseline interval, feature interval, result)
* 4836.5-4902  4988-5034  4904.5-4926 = -3.13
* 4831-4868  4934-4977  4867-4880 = -0.08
